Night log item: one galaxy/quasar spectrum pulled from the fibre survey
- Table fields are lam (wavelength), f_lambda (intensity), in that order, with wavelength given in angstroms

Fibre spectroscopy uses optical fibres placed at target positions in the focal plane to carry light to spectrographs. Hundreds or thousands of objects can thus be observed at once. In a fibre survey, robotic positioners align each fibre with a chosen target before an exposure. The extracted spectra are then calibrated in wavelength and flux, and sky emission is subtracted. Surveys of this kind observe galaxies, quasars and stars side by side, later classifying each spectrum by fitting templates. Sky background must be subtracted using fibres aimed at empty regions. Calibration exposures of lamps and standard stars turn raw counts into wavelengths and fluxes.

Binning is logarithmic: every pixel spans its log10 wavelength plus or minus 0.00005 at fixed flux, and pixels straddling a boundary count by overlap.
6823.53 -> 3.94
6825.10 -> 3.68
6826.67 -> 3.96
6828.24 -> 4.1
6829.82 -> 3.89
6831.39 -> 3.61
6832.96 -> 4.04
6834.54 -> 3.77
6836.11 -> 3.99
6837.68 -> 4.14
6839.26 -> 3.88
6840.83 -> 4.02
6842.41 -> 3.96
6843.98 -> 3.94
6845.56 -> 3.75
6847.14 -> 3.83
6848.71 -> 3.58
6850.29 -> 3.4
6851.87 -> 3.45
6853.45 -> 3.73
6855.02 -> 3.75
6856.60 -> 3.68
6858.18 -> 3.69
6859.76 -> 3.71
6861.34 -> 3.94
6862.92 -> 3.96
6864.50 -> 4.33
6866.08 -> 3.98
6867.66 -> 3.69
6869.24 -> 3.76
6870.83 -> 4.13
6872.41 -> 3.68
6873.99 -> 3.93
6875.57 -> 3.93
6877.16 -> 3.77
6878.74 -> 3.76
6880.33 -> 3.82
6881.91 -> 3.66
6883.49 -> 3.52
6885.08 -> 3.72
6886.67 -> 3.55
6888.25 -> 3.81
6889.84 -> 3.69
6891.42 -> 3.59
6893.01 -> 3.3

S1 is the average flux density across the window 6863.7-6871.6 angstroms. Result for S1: 3.98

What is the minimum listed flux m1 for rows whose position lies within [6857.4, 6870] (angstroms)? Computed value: 3.69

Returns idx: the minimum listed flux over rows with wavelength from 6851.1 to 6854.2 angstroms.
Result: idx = 3.45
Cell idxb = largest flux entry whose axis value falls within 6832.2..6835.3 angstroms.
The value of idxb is 4.04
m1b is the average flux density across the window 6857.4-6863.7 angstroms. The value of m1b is 3.82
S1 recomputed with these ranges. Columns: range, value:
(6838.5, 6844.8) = 3.95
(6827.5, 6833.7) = 3.91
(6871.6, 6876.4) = 3.85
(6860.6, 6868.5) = 3.98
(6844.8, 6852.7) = 3.6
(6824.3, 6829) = 3.92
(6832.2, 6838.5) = 3.98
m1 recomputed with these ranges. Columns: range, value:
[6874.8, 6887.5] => 3.52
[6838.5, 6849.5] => 3.58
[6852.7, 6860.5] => 3.68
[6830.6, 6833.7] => 3.61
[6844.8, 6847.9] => 3.75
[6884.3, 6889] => 3.55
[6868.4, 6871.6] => 3.76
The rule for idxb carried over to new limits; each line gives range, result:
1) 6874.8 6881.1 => 3.93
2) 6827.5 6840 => 4.14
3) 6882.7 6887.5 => 3.72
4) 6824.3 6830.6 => 4.1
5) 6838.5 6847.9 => 4.02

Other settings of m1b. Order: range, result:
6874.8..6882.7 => 3.79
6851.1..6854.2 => 3.59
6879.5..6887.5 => 3.66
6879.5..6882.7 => 3.74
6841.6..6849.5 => 3.81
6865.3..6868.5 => 3.84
